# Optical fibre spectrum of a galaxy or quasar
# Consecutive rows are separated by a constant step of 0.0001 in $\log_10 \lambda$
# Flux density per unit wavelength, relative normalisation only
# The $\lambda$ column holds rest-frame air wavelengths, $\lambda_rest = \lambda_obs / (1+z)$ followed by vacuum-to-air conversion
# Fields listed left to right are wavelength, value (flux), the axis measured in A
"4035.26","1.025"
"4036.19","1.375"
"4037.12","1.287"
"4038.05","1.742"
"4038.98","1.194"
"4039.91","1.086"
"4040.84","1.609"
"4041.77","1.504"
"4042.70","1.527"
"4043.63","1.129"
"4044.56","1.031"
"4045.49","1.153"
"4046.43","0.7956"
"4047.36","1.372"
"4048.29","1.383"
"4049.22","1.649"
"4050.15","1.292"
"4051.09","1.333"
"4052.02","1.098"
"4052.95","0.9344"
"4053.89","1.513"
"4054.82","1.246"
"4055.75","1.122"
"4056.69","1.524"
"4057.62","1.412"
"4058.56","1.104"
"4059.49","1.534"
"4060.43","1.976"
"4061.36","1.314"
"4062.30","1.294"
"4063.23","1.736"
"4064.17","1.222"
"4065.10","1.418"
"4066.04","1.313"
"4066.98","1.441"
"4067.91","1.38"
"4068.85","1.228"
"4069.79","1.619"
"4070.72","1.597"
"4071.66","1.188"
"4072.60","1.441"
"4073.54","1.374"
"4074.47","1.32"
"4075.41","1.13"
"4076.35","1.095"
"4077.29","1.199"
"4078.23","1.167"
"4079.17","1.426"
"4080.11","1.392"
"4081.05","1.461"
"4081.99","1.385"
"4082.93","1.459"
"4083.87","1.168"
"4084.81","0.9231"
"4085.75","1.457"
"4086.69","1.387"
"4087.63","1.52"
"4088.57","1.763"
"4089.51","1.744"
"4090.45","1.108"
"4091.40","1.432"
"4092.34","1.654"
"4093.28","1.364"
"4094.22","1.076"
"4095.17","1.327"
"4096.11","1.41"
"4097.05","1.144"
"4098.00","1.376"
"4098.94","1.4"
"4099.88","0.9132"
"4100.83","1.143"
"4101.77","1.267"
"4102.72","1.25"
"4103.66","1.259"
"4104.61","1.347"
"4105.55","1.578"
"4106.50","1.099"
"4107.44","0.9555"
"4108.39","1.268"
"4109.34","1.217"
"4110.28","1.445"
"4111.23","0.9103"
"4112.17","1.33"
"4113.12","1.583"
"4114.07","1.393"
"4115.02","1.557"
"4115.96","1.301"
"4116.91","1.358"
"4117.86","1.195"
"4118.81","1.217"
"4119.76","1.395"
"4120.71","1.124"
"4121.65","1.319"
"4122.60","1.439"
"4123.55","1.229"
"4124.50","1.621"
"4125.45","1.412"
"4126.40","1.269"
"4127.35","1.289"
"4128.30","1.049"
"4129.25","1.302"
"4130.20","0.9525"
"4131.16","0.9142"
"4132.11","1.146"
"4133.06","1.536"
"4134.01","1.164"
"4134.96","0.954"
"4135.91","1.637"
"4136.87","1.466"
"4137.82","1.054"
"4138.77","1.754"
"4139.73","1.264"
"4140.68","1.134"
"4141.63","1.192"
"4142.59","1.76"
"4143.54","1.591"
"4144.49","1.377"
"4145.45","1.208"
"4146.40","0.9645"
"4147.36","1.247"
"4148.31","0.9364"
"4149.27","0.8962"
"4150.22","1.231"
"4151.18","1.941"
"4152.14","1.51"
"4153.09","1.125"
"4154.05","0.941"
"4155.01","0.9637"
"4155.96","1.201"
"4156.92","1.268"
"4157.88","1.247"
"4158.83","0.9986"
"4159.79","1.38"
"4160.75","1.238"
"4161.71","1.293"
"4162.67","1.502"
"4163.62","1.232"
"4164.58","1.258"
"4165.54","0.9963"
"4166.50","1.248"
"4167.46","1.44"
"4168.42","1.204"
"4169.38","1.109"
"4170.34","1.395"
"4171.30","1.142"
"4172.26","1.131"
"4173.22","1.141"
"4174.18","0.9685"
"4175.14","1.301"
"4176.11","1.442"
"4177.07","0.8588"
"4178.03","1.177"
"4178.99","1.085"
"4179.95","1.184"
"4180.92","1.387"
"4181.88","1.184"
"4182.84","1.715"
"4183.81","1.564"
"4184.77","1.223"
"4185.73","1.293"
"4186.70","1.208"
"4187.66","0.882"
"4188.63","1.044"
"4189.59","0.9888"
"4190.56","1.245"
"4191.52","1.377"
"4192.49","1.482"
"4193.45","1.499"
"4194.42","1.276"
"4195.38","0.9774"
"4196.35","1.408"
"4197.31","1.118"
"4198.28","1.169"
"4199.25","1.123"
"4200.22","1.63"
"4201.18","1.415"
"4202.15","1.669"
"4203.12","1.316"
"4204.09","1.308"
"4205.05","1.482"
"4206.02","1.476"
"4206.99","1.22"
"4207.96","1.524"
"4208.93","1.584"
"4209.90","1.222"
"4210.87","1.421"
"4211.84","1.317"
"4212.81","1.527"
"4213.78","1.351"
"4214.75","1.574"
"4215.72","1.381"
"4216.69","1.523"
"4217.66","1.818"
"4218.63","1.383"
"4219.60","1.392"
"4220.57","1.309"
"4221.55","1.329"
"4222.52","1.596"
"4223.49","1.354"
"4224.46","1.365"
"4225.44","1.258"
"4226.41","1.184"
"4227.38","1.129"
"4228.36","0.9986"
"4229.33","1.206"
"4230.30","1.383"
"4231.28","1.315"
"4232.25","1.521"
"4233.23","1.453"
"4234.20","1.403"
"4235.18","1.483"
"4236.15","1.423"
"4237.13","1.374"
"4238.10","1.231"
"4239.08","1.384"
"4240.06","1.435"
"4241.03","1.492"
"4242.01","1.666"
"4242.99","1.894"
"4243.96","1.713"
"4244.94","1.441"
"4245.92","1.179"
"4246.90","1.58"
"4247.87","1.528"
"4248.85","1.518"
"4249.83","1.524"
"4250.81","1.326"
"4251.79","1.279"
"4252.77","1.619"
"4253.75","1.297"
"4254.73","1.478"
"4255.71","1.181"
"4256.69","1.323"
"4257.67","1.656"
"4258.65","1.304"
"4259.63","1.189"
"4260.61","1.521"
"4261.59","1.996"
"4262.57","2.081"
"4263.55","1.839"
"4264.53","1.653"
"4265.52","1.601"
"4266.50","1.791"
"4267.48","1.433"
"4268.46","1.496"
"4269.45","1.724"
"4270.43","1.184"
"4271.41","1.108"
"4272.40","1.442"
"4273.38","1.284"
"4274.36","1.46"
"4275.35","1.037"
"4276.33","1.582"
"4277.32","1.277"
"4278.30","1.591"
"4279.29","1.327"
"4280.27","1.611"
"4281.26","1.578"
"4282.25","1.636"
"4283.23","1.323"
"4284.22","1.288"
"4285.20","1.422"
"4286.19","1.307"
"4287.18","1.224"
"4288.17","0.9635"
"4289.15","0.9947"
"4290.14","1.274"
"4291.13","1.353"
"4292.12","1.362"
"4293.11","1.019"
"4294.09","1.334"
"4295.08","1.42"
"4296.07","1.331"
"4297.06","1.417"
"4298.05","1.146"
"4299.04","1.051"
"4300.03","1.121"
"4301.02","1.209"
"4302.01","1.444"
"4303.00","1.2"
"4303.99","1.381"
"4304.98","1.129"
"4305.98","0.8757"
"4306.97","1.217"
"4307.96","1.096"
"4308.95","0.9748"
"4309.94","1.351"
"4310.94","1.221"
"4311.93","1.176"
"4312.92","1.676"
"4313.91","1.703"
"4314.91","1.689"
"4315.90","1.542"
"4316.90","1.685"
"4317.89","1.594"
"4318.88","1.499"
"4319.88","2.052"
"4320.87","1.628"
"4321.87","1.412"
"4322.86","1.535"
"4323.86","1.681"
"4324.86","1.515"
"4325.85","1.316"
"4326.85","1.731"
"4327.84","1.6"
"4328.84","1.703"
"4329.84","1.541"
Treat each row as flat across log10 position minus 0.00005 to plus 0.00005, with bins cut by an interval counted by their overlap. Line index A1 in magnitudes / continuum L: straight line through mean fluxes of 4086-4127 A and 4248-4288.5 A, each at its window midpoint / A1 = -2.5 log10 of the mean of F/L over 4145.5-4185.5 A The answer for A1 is 0.12 mag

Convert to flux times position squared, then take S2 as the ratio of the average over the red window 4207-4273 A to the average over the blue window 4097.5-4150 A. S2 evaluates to 1.21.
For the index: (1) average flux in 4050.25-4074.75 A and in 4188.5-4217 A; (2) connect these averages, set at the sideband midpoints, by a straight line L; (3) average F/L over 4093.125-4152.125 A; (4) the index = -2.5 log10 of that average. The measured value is 0.068 mag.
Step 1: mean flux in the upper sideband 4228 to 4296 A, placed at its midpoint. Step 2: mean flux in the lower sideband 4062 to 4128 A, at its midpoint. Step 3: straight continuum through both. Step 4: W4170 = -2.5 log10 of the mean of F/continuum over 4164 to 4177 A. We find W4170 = 0.15 mag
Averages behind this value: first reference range 1.33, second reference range 1.43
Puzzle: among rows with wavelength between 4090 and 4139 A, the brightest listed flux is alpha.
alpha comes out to 1.754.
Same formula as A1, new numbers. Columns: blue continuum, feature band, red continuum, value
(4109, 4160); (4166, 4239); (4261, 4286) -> 0.06 mag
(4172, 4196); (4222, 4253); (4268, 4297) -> -0.10 mag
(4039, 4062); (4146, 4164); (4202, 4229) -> 0.12 mag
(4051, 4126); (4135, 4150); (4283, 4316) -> 0.03 mag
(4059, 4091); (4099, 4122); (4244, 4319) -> 0.10 mag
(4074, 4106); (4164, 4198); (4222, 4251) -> 0.13 mag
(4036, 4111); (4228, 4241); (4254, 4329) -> 0.02 mag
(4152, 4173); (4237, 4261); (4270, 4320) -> -0.12 mag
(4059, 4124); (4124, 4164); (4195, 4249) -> 0.08 mag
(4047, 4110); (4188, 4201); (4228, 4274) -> 0.14 mag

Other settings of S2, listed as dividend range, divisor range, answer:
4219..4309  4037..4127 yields 1.13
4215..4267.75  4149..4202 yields 1.21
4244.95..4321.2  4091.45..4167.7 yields 1.18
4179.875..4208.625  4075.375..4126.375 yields 1.05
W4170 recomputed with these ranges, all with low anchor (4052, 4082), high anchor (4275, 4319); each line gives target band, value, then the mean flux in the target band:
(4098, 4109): 0.10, 1.23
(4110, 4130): 0.03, 1.31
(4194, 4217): -0.03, 1.37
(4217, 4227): -0.05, 1.4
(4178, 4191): 0.09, 1.23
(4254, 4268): -0.18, 1.57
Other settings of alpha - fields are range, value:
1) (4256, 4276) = 2.081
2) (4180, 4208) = 1.715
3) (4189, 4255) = 1.894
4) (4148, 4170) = 1.941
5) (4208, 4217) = 1.584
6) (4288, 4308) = 1.444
